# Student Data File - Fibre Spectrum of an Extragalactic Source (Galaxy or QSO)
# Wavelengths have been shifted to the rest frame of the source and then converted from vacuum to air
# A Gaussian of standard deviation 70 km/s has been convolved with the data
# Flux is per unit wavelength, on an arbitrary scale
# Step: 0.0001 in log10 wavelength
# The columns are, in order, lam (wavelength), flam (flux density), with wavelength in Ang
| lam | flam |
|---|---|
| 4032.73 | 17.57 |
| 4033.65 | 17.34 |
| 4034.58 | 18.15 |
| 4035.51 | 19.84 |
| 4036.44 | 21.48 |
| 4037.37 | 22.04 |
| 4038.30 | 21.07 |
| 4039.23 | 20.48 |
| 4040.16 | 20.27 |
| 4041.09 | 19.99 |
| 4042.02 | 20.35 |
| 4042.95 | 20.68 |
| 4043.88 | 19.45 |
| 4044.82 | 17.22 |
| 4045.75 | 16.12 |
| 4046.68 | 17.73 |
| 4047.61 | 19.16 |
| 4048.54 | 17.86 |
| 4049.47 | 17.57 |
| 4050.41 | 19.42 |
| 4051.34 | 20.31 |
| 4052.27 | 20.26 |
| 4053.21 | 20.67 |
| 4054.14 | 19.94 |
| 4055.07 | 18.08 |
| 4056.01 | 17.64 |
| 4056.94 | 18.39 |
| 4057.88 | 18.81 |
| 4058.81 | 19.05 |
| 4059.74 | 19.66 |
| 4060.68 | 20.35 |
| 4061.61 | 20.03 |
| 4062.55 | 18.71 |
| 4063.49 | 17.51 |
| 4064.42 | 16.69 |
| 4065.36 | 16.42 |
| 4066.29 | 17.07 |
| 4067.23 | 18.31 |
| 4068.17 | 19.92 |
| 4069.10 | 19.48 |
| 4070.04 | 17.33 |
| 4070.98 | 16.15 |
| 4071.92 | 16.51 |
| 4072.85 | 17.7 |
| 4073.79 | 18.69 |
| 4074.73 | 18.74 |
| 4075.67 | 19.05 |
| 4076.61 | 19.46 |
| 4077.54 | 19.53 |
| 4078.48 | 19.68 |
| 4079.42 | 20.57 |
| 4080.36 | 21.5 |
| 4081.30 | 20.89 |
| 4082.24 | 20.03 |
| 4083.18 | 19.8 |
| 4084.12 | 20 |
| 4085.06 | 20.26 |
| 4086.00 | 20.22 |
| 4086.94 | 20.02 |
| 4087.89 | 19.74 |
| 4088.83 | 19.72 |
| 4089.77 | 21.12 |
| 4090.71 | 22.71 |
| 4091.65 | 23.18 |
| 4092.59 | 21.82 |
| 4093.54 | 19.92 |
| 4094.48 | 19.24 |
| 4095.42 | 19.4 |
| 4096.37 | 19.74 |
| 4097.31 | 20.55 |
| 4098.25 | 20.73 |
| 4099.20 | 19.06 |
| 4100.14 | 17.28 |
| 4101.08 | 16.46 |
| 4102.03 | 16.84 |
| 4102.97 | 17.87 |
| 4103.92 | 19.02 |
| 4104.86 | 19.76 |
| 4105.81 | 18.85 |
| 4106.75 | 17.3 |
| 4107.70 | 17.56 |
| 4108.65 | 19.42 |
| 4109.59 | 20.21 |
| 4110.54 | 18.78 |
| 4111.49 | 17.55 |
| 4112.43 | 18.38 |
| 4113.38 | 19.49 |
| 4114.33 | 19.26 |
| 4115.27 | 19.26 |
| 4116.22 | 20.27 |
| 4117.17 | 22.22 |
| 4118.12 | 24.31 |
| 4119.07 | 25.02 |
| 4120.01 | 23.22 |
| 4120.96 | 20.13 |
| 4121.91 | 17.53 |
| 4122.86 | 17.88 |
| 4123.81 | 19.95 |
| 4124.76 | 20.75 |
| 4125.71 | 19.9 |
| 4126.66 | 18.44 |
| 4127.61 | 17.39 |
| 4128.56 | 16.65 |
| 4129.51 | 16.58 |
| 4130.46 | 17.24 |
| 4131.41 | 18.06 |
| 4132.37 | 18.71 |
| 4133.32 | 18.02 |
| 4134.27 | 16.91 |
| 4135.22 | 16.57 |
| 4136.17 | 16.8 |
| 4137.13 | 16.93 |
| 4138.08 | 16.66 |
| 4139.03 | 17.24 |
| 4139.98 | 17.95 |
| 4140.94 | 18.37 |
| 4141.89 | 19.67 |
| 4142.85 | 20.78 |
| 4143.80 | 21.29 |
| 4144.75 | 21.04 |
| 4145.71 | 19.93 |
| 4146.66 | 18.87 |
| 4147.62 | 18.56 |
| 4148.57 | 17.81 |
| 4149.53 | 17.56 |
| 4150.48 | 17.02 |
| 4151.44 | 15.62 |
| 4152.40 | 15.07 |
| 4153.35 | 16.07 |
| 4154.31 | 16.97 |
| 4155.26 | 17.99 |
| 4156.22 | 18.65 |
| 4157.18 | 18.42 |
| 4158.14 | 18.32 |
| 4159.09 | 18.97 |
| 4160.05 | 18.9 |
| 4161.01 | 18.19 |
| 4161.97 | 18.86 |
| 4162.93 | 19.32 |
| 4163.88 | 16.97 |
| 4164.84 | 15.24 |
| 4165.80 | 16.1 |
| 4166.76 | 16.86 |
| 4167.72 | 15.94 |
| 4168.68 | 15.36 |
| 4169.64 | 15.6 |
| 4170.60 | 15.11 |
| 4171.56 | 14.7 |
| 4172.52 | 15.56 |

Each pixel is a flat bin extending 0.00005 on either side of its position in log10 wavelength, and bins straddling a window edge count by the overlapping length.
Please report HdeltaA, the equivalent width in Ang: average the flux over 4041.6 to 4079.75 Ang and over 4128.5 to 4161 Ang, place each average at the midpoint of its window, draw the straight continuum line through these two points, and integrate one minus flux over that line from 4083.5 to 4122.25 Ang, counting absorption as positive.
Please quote -3.2 Ang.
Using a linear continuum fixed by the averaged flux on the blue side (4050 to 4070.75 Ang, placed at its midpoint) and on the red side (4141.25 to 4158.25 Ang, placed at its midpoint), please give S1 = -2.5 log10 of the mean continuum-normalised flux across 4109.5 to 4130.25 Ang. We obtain -0.07 mag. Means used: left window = 18.8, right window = 18.3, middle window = 19.6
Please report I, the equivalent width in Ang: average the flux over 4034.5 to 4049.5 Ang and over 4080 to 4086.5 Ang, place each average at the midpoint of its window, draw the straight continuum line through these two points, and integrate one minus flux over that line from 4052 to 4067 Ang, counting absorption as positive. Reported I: 0.9 Ang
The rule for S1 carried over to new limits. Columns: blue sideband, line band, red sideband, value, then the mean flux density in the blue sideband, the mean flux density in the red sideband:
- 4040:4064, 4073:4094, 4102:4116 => -0.08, 19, 18.7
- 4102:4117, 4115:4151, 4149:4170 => -0.05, 18.9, 17.2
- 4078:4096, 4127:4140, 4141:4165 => 0.10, 20.5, 18.3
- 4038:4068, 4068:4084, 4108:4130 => 0.00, 18.9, 19.7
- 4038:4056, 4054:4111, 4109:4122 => 0.04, 19.2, 20.5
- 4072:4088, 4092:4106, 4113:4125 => 0.06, 19.7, 20.7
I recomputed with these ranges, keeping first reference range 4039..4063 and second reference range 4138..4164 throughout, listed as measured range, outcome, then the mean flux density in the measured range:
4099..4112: 0.29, 18.3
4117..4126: -1.23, 21.1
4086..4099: -1.22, 20.5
